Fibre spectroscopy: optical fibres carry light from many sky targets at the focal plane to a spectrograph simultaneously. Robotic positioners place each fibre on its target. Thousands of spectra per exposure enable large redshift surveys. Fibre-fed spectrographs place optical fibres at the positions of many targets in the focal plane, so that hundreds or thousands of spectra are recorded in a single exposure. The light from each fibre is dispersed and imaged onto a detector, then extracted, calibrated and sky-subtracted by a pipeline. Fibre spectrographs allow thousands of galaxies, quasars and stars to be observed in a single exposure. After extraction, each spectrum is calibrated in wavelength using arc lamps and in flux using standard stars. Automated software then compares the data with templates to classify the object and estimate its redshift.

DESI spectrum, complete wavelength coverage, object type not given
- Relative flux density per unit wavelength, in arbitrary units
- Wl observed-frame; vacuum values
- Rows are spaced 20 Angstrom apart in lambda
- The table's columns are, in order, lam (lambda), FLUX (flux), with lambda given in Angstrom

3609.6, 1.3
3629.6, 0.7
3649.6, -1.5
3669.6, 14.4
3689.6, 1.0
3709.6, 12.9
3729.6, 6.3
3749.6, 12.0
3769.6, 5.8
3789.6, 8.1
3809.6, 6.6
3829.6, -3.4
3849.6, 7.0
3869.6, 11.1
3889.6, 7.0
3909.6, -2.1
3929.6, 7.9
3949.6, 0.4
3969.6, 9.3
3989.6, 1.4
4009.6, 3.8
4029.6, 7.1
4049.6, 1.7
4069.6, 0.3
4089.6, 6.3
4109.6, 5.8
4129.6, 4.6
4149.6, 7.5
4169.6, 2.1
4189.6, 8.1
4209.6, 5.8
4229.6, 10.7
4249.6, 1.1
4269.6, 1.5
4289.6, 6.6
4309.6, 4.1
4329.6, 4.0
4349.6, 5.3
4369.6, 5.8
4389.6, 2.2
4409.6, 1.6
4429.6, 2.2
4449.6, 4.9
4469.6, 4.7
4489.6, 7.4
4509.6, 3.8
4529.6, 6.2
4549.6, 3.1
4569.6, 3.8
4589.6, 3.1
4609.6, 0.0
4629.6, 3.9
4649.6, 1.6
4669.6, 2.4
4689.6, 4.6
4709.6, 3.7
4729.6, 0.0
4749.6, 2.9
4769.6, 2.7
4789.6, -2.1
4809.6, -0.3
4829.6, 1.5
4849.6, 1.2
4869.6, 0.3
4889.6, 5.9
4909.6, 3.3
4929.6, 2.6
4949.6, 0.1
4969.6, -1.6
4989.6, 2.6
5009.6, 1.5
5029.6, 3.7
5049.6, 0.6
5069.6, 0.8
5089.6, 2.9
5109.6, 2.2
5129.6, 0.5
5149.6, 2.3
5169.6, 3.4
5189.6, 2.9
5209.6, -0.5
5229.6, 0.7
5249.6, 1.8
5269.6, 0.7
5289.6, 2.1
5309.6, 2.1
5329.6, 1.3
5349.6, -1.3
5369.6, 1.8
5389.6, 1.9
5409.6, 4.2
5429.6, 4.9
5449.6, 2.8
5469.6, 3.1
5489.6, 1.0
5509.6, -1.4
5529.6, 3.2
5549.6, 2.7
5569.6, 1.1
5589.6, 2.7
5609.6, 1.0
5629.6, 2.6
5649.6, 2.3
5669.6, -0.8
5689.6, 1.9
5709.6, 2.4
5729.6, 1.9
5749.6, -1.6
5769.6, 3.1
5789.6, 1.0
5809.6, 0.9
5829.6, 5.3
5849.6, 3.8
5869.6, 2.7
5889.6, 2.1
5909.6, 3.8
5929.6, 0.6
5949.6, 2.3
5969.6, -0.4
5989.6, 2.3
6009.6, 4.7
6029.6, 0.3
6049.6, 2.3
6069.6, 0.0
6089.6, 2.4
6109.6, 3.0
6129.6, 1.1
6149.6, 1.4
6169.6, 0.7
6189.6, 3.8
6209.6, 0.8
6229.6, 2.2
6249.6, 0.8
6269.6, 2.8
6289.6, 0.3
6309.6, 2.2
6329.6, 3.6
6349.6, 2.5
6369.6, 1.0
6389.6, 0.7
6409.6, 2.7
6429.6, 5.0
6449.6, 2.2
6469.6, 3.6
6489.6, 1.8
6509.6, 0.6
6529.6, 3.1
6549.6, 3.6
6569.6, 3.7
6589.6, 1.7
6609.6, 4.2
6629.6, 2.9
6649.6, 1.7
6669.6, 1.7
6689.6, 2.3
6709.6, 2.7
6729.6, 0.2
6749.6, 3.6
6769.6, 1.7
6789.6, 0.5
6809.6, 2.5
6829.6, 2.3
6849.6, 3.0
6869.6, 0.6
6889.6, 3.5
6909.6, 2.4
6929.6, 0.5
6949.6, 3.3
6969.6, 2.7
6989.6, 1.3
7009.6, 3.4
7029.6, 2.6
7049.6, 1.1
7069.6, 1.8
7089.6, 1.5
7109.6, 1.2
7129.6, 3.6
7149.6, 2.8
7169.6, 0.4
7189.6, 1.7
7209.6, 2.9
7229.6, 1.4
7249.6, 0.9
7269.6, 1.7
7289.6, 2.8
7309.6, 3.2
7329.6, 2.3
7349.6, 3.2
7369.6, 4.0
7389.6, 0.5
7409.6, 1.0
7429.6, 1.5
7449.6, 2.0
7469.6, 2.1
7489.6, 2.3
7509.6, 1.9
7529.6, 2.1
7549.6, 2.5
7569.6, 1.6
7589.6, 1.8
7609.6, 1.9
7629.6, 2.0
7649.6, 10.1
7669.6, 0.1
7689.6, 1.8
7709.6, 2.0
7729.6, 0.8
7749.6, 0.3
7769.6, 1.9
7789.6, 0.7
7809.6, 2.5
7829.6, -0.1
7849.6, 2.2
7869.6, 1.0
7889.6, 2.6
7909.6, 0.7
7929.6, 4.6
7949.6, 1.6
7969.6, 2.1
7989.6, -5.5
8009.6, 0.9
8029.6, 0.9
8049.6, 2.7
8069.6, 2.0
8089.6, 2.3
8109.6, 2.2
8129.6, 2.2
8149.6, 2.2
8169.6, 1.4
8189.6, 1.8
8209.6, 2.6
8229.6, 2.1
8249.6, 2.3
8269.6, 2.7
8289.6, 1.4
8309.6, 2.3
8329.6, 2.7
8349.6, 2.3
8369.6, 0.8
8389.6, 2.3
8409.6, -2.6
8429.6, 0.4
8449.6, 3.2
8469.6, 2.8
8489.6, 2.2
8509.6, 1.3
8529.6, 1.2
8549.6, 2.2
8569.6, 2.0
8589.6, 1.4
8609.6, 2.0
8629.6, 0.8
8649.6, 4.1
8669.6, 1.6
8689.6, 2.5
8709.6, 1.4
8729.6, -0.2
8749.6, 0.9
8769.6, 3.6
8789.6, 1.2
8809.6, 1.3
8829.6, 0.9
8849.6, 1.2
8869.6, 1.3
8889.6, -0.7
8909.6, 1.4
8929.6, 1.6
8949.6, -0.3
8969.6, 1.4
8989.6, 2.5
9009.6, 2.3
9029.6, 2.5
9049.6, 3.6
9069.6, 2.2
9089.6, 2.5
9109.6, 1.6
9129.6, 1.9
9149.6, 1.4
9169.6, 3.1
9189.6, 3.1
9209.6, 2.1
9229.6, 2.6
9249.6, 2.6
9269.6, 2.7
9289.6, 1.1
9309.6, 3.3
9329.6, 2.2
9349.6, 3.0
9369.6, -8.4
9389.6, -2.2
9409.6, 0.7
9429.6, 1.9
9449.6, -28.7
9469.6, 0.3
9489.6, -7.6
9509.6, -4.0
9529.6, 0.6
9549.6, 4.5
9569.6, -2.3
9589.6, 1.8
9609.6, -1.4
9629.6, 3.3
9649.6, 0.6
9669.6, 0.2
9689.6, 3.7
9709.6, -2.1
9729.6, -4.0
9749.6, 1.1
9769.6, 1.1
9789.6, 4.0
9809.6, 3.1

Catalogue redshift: 1.051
